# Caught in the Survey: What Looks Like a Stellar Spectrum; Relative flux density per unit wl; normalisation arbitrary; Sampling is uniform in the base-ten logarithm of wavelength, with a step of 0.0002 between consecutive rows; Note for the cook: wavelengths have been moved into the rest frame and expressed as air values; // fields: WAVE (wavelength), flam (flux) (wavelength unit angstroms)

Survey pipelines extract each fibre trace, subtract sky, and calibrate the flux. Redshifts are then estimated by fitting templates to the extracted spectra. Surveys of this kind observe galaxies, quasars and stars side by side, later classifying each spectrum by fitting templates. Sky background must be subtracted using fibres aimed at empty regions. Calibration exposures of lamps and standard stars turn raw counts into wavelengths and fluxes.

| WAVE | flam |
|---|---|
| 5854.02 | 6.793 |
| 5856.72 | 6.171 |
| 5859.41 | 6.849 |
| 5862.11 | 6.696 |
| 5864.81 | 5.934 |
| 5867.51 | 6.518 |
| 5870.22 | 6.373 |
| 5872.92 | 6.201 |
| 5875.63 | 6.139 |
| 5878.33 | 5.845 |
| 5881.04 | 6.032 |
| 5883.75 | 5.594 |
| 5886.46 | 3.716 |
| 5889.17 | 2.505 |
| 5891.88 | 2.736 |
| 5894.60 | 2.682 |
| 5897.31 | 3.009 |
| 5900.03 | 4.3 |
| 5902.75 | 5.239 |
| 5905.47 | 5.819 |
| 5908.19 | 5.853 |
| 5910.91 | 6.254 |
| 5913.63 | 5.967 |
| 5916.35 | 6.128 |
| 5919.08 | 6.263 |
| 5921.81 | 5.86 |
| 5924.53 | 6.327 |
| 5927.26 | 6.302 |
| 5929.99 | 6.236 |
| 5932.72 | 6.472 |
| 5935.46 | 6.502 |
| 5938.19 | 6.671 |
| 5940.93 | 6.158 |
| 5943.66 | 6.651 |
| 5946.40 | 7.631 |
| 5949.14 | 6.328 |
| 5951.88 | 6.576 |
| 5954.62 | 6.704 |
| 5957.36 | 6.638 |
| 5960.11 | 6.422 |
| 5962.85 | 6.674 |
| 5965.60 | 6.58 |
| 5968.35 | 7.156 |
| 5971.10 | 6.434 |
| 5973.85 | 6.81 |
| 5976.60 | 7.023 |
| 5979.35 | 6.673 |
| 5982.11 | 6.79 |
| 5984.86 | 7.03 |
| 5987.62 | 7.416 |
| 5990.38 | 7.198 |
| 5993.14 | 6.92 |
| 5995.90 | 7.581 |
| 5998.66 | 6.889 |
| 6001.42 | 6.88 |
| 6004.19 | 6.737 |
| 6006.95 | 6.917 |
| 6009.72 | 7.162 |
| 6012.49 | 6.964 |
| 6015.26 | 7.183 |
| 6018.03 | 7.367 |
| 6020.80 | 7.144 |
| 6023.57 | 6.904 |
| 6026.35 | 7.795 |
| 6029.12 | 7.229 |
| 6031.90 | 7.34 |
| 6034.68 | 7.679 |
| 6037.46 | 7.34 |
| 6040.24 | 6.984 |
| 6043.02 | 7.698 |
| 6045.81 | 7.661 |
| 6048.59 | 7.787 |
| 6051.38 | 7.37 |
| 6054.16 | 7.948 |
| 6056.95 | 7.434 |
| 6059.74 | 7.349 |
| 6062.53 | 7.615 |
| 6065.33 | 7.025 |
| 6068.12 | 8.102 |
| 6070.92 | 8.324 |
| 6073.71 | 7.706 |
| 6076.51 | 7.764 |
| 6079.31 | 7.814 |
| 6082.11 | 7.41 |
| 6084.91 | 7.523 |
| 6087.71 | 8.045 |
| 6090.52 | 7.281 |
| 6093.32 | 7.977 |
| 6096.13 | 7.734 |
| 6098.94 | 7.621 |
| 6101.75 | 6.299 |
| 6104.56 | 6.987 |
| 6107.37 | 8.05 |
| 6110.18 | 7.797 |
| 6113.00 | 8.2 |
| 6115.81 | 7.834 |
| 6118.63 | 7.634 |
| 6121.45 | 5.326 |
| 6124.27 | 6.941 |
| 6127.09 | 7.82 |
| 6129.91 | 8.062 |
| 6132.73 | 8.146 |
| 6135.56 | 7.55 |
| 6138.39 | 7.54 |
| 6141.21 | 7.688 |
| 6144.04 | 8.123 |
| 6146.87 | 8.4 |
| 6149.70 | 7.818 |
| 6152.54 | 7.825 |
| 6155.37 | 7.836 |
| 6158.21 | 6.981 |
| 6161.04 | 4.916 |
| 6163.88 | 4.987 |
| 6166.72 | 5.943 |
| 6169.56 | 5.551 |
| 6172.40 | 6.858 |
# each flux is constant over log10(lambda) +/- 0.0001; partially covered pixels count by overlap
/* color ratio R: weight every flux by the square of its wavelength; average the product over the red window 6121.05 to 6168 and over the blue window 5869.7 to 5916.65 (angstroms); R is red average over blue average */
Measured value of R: 1.58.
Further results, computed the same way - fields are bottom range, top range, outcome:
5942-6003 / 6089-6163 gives 1.14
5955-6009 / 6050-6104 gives 1.14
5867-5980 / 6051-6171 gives 1.33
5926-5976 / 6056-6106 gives 1.19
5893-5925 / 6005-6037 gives 1.43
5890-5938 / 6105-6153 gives 1.52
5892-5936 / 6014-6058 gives 1.41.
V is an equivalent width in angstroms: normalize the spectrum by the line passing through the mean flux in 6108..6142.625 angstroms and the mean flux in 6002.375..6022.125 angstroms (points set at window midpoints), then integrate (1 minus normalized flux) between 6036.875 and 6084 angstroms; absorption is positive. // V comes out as -2.2 angstroms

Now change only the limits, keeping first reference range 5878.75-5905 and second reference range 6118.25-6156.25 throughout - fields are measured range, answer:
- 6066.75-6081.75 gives -2.7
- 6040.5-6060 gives -3.7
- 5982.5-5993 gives -3.2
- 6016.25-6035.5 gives -4.2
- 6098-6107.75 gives 0.0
